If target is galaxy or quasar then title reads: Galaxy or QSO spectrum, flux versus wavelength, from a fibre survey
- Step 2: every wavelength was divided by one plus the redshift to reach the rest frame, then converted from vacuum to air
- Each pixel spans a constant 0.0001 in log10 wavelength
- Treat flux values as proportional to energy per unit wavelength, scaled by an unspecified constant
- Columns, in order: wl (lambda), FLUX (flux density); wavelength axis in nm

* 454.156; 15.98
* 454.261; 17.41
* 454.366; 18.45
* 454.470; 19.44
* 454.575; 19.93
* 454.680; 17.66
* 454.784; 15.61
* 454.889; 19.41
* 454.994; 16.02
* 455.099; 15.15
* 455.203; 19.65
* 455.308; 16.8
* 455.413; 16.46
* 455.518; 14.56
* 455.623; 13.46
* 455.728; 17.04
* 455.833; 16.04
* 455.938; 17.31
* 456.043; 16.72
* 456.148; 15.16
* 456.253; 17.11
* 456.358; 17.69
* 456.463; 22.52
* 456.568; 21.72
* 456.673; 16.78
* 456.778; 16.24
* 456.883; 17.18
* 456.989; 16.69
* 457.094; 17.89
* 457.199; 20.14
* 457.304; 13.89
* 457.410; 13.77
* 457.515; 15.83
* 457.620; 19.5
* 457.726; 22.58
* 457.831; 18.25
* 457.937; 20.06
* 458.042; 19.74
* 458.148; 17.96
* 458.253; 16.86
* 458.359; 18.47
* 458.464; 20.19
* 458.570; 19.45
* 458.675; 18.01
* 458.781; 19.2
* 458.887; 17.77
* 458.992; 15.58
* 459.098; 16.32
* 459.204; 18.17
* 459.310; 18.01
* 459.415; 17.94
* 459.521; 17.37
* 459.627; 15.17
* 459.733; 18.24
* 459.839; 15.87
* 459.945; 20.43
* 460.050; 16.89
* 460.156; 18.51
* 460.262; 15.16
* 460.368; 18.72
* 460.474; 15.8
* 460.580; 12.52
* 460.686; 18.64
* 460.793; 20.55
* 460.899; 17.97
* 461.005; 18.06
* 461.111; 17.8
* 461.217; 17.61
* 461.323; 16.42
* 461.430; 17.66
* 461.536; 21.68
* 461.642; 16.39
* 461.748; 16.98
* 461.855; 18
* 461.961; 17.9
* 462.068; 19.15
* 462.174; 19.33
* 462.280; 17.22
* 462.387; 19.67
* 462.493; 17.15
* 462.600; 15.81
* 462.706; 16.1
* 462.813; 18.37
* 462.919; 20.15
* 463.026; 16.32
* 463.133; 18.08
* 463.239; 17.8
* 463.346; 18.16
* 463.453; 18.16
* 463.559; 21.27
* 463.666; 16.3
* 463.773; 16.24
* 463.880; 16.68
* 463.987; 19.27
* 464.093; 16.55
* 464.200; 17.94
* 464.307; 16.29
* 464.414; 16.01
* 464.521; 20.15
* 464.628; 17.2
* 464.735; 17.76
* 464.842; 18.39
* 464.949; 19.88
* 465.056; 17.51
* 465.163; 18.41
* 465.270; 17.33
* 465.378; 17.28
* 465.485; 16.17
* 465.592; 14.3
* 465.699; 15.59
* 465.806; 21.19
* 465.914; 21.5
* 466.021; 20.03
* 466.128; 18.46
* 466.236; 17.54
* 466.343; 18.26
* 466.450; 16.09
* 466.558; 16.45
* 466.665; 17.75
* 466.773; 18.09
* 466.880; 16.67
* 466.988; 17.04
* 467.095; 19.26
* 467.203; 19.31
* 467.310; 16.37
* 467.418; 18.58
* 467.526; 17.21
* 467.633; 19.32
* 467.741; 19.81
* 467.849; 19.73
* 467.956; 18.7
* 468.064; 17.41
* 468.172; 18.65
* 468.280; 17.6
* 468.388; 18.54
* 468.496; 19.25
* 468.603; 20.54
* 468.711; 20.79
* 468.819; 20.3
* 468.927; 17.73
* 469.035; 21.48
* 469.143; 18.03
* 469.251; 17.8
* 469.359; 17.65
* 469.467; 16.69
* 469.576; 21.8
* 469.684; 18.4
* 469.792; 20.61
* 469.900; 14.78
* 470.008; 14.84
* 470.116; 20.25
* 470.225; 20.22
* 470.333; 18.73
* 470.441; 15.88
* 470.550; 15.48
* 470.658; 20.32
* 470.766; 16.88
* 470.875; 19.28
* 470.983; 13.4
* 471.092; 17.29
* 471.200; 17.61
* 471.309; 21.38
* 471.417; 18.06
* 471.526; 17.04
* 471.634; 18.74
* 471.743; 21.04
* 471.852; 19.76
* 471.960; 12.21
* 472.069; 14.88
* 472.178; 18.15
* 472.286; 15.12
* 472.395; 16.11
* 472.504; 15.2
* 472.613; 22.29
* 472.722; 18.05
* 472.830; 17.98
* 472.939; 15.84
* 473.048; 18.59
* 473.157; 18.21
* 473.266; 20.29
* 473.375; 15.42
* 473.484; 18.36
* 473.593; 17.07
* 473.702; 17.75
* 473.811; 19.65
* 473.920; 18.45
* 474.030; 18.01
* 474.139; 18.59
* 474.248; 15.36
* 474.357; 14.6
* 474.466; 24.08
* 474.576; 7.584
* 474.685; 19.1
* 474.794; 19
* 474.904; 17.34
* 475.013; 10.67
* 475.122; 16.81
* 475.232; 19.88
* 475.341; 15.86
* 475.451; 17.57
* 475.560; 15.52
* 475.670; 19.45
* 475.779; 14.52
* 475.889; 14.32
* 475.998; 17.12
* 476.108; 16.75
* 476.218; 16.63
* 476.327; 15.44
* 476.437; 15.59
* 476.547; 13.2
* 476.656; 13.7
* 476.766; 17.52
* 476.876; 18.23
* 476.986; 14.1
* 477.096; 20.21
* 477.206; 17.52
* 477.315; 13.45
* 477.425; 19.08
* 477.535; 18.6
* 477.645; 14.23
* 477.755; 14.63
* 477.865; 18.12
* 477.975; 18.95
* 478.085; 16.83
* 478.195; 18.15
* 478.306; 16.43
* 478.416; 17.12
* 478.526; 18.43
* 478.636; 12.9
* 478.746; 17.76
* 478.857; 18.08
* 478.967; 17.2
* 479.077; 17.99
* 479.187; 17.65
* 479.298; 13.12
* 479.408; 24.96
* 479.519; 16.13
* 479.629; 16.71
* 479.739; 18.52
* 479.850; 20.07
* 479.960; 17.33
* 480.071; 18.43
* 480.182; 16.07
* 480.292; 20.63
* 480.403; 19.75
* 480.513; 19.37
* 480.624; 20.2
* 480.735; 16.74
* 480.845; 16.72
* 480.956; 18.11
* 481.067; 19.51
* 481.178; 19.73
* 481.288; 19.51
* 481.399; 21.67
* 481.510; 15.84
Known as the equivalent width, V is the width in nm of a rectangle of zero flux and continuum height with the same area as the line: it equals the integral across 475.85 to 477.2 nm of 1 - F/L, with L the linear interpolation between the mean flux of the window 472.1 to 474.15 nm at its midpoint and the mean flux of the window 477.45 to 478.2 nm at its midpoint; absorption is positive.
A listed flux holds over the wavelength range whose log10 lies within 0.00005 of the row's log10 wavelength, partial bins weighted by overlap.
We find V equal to 0.09 nm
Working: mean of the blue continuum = 17.8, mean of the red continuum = 17.1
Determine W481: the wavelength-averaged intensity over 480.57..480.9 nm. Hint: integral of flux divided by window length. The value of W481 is 17.9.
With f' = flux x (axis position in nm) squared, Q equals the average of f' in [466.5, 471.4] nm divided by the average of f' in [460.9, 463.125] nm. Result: 1.1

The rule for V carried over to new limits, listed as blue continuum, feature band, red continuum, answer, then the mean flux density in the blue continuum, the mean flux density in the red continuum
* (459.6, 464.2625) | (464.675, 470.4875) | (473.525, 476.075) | -0.319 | 17.7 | 16.9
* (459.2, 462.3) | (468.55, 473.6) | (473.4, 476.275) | -0.267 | 17.7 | 16.9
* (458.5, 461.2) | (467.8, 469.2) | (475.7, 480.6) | -0.144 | 17.5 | 17.1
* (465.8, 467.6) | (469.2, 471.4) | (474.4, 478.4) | -0.050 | 18.2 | 16.6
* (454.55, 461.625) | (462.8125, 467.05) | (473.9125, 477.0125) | -0.174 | 17.6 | 16.4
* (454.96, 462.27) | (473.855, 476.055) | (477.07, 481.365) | 0.133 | 17.6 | 17.8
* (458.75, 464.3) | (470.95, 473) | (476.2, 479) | -0.053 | 17.7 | 16.6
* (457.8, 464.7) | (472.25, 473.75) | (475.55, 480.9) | -0.022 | 17.8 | 17.2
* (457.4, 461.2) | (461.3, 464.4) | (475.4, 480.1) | -0.024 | 17.9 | 16.9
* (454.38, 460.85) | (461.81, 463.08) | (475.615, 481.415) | -0.029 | 17.6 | 17.4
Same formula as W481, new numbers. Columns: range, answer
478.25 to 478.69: 16.2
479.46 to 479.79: 17.2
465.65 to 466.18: 19.4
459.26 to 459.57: 17.8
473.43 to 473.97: 18.3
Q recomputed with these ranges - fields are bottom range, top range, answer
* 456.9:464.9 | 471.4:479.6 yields 1.02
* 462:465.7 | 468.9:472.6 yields 1.04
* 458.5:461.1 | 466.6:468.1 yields 1.07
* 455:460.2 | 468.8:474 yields 1.08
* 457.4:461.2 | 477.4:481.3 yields 1.09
